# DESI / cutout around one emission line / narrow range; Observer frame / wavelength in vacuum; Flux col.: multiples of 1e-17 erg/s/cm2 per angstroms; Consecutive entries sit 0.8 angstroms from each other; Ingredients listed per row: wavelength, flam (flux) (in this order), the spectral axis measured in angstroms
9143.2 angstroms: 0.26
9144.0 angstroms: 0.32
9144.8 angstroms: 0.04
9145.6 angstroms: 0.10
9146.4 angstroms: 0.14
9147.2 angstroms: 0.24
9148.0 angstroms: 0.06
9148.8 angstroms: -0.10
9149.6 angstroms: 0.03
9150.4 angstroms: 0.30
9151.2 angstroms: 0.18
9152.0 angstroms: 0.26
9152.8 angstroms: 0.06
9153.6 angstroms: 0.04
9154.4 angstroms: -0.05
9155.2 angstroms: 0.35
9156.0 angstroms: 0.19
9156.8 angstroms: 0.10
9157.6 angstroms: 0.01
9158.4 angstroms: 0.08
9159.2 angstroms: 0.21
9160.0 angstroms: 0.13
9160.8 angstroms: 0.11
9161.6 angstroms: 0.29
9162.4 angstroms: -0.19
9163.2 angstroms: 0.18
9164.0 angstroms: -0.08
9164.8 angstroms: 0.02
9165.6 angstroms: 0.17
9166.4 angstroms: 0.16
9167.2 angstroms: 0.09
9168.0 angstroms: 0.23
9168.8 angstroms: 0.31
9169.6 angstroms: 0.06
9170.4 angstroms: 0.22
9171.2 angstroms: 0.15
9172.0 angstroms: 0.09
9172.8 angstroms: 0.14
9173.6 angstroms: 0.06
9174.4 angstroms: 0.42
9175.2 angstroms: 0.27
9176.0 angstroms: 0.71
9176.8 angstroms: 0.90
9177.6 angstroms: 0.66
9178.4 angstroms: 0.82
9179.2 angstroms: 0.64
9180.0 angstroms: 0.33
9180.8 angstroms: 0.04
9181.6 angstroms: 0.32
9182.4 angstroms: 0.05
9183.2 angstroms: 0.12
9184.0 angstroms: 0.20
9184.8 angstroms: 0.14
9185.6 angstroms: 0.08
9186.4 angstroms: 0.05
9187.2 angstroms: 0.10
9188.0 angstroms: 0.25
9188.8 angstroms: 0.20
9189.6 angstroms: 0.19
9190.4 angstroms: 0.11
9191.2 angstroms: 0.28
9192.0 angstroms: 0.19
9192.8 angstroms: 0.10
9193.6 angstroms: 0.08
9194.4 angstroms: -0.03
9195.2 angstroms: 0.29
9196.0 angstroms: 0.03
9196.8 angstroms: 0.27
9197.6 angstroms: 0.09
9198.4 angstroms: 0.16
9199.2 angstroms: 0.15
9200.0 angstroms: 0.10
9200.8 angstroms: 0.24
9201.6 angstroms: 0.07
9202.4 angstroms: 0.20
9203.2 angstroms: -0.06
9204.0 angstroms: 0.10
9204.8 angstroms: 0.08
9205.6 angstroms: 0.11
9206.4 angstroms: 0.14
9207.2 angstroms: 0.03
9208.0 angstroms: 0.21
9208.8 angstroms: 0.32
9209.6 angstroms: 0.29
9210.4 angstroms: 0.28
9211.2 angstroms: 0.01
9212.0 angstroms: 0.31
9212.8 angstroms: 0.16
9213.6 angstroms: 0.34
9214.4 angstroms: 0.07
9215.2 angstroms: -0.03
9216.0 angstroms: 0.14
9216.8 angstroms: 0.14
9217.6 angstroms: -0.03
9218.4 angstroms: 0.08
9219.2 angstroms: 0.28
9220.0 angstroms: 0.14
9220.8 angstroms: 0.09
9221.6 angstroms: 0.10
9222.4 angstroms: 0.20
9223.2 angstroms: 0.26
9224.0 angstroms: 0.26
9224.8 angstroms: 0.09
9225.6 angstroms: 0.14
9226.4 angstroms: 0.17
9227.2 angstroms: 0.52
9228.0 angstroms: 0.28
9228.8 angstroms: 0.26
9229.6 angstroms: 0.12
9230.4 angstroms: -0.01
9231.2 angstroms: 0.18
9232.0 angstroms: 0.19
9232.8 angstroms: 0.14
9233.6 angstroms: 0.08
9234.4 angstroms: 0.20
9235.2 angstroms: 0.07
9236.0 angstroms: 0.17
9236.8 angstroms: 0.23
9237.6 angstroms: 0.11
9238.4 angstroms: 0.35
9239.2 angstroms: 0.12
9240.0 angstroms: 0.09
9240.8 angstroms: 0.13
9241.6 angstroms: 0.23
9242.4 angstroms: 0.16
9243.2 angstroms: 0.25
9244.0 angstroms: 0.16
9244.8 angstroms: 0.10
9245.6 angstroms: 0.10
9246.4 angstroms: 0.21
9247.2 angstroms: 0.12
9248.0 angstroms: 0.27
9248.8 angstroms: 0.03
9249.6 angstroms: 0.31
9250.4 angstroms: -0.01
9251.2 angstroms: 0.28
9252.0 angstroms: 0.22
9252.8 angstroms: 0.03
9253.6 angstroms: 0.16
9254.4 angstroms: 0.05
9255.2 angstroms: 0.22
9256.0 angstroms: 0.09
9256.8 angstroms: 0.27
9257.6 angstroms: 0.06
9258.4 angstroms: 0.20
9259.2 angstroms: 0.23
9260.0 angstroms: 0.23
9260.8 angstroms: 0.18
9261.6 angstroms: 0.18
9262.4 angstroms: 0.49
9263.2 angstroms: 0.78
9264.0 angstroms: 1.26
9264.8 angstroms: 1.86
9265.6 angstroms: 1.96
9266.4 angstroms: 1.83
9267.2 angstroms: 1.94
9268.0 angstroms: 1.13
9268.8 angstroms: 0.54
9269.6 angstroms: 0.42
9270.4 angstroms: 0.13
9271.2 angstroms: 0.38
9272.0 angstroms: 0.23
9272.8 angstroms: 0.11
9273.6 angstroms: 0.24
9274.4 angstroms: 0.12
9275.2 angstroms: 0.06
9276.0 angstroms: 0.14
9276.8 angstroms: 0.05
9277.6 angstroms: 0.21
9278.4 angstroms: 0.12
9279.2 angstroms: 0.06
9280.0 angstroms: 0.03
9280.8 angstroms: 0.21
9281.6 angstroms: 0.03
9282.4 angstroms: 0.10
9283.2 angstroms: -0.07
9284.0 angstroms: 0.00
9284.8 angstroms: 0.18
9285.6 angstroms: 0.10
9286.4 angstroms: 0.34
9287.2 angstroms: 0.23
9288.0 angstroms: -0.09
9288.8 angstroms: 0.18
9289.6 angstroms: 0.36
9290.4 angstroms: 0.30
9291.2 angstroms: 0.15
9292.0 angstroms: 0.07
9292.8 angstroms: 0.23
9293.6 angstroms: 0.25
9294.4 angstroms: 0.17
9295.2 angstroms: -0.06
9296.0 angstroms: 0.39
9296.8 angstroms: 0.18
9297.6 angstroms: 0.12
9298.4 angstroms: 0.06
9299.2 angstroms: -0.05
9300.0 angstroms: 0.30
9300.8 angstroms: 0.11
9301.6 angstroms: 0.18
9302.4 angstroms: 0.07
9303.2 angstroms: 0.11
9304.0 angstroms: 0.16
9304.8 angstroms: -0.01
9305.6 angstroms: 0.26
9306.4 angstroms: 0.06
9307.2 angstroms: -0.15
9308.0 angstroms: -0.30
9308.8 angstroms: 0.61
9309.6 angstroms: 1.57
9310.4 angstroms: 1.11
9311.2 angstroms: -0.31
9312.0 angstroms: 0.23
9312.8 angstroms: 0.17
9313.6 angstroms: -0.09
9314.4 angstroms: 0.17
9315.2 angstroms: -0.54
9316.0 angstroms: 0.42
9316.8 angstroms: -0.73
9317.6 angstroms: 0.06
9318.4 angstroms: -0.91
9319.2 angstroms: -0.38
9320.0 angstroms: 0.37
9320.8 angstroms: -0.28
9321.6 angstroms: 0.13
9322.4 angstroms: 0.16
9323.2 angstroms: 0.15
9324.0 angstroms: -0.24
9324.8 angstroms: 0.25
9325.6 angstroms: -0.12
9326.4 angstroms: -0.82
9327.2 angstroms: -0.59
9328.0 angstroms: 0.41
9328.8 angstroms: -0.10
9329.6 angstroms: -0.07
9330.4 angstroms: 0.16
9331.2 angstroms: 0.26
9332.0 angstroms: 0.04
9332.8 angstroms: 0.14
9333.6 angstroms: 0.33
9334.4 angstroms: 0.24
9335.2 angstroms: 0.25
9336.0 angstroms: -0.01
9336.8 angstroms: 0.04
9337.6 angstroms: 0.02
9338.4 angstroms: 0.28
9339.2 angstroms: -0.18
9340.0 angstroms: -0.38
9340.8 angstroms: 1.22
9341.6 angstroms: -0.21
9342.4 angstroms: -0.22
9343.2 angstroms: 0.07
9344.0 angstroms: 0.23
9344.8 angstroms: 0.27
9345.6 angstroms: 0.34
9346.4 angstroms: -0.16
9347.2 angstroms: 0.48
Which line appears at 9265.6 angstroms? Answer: [O III] 5007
